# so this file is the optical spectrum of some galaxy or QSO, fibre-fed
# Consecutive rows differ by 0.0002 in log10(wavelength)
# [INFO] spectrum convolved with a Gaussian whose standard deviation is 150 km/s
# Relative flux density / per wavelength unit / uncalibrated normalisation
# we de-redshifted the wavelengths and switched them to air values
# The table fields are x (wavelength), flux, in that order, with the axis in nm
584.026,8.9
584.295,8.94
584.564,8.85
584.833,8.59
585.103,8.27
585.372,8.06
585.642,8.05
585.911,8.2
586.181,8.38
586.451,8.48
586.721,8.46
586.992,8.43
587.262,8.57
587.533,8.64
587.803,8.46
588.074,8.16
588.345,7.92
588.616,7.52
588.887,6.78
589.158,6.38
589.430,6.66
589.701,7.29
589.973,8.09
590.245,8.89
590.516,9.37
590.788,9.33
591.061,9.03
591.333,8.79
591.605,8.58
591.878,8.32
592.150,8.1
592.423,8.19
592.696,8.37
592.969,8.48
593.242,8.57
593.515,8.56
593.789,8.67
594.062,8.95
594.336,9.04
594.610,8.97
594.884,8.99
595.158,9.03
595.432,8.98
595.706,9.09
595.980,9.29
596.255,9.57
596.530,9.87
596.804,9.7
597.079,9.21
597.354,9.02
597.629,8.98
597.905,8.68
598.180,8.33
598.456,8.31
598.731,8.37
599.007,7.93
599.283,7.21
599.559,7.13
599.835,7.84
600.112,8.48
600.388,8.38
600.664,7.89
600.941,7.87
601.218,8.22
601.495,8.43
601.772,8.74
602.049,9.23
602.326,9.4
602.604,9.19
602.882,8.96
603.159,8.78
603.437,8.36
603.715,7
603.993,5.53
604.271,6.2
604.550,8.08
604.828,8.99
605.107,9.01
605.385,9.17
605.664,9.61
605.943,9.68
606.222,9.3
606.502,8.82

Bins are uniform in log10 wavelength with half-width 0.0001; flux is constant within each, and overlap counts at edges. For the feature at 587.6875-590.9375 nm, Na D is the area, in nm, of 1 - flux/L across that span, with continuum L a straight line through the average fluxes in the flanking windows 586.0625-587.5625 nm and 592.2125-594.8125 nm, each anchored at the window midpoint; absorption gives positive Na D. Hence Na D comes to 0.24 nm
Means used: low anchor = 8.48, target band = 7.9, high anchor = 8.64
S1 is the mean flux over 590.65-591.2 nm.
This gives 9.17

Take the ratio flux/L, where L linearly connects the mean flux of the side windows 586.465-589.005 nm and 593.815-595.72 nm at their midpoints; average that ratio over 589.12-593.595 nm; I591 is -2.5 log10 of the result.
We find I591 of 0.03 mag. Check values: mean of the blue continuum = 8.13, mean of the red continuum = 8.98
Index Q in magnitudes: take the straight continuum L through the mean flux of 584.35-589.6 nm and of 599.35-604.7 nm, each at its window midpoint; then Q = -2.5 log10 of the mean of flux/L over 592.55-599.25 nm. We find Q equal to -0.10 mag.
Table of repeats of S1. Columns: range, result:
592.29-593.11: 8.35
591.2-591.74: 8.69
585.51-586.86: 8.32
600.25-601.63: 8.16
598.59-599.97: 7.7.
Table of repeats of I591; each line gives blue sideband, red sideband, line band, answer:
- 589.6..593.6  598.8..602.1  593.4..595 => -0.06 mag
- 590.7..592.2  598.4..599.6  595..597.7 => -0.14 mag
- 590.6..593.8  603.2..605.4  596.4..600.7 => -0.04 mag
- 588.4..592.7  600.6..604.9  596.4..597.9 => -0.14 mag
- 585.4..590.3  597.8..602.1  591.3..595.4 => -0.08 mag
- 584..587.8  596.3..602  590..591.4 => -0.07 mag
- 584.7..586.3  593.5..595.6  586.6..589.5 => 0.08 mag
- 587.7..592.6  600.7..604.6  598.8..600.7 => 0.04 mag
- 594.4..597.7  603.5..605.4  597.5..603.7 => 0.00 mag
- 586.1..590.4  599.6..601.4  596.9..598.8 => -0.09 mag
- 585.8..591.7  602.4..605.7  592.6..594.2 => -0.05 mag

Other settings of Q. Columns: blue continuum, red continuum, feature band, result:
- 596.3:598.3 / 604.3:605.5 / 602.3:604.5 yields 0.109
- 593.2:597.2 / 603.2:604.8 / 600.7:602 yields -0.070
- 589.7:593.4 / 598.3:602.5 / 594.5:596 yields -0.076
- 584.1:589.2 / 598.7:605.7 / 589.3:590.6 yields 0.025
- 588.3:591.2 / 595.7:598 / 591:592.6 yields -0.020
